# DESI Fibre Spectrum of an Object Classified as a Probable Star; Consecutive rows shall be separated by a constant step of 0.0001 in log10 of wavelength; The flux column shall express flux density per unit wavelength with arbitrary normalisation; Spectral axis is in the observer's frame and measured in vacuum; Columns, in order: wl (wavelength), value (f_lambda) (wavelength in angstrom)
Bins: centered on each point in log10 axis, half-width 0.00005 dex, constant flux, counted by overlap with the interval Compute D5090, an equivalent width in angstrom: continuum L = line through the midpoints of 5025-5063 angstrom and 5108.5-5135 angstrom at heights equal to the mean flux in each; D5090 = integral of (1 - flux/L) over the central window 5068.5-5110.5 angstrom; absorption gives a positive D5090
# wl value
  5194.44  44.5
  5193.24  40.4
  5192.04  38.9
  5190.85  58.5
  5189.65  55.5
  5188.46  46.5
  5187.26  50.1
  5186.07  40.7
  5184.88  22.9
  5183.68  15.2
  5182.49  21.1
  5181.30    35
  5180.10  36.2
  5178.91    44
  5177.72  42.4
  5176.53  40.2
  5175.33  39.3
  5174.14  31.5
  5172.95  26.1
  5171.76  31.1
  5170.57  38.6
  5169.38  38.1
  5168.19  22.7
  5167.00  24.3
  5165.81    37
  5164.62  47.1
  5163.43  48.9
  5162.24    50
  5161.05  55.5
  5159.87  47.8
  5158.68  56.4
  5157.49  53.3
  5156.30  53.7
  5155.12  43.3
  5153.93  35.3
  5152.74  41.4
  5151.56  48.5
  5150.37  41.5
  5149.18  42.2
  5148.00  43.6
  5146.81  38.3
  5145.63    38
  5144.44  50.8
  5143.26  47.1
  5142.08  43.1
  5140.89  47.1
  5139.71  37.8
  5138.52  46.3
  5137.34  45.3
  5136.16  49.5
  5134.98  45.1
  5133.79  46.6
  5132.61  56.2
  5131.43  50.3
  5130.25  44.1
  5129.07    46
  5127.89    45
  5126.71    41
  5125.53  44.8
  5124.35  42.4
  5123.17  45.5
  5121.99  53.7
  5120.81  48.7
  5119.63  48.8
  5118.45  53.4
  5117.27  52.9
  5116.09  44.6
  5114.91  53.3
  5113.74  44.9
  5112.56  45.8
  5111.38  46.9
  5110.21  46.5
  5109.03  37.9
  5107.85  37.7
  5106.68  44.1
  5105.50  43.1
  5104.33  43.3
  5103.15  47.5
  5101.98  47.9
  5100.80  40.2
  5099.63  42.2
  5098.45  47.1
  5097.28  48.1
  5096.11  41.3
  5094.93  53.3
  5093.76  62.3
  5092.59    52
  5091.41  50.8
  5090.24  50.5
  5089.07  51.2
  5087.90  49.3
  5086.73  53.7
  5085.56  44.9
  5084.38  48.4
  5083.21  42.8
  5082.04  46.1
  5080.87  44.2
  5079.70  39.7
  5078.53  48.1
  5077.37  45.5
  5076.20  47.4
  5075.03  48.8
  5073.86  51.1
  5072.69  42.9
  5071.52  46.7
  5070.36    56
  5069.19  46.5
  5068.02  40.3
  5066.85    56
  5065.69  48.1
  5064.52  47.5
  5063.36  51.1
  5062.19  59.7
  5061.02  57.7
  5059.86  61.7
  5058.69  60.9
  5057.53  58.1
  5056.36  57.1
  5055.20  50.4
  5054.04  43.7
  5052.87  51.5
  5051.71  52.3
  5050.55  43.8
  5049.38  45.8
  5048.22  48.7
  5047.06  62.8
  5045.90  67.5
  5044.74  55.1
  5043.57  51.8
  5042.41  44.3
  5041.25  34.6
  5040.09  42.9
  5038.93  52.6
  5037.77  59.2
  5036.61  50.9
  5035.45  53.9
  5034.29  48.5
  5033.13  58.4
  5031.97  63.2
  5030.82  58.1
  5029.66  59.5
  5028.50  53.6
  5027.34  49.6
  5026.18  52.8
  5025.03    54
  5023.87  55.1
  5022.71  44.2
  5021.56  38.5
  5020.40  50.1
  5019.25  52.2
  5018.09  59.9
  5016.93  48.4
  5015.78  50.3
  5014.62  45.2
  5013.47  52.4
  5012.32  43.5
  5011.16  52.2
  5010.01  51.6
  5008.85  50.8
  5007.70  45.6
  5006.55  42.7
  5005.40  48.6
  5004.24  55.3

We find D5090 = 2.4 angstrom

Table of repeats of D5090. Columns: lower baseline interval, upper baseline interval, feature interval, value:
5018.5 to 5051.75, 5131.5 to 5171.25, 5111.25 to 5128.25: -0.4 angstrom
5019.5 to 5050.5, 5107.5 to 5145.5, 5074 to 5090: 0.7 angstrom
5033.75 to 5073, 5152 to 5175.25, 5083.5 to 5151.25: -1.5 angstrom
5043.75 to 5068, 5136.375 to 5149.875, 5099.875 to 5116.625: 1.1 angstrom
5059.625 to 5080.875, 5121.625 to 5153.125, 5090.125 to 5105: -0.1 angstrom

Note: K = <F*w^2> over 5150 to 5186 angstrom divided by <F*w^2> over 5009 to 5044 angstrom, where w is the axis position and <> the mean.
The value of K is 0.81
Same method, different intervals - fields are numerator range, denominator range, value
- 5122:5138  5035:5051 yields 0.95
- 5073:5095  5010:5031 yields 0.98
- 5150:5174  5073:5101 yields 0.90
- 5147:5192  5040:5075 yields 0.83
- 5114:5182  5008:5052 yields 0.89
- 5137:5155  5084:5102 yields 0.90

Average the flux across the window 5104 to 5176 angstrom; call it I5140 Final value 44.1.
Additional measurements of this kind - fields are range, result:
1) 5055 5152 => 47.6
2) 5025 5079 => 51.9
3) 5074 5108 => 47.1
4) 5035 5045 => 49.2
